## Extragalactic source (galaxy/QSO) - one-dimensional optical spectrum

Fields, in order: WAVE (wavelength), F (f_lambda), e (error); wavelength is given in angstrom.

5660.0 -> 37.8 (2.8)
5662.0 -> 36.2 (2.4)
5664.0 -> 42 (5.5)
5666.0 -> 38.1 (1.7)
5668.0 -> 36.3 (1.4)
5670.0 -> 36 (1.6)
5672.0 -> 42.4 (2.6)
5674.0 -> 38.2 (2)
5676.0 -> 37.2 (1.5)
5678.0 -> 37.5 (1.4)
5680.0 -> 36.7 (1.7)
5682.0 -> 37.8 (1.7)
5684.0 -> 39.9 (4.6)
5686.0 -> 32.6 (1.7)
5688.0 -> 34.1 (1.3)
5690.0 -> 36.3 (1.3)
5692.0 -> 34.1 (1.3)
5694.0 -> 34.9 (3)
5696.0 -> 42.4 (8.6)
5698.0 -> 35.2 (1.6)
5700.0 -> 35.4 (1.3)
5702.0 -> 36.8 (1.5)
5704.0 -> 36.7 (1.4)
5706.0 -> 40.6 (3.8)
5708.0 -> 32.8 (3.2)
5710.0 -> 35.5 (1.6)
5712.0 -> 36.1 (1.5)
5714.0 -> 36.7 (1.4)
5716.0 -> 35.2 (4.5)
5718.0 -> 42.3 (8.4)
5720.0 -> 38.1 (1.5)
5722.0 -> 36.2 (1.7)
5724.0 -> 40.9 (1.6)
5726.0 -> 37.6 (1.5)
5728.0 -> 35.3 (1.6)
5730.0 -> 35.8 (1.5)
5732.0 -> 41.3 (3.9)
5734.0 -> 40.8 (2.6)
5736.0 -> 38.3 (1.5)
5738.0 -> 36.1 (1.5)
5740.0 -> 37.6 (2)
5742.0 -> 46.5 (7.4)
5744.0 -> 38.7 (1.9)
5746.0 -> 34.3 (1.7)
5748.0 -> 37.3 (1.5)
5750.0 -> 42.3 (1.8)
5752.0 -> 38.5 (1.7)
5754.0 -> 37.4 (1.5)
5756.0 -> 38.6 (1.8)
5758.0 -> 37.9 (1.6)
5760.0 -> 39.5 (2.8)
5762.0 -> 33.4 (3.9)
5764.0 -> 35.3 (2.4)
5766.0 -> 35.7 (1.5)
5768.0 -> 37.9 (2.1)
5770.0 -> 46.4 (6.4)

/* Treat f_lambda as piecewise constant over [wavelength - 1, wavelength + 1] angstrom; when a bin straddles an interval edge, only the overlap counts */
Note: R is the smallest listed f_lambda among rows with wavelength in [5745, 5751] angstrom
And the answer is 34.3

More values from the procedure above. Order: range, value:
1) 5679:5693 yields 32.6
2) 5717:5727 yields 36.2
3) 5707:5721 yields 32.8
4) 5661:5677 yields 36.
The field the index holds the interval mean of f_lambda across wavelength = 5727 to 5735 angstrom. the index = 38.3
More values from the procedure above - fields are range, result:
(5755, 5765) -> 36.9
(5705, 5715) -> 36.3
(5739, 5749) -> 38.9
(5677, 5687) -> 36.9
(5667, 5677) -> 38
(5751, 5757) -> 38.2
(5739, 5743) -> 42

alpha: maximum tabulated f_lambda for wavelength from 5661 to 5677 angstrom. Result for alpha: 42.4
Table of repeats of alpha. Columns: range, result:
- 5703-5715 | 40.6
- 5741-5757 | 46.5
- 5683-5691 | 39.9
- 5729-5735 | 41.3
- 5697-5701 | 35.4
